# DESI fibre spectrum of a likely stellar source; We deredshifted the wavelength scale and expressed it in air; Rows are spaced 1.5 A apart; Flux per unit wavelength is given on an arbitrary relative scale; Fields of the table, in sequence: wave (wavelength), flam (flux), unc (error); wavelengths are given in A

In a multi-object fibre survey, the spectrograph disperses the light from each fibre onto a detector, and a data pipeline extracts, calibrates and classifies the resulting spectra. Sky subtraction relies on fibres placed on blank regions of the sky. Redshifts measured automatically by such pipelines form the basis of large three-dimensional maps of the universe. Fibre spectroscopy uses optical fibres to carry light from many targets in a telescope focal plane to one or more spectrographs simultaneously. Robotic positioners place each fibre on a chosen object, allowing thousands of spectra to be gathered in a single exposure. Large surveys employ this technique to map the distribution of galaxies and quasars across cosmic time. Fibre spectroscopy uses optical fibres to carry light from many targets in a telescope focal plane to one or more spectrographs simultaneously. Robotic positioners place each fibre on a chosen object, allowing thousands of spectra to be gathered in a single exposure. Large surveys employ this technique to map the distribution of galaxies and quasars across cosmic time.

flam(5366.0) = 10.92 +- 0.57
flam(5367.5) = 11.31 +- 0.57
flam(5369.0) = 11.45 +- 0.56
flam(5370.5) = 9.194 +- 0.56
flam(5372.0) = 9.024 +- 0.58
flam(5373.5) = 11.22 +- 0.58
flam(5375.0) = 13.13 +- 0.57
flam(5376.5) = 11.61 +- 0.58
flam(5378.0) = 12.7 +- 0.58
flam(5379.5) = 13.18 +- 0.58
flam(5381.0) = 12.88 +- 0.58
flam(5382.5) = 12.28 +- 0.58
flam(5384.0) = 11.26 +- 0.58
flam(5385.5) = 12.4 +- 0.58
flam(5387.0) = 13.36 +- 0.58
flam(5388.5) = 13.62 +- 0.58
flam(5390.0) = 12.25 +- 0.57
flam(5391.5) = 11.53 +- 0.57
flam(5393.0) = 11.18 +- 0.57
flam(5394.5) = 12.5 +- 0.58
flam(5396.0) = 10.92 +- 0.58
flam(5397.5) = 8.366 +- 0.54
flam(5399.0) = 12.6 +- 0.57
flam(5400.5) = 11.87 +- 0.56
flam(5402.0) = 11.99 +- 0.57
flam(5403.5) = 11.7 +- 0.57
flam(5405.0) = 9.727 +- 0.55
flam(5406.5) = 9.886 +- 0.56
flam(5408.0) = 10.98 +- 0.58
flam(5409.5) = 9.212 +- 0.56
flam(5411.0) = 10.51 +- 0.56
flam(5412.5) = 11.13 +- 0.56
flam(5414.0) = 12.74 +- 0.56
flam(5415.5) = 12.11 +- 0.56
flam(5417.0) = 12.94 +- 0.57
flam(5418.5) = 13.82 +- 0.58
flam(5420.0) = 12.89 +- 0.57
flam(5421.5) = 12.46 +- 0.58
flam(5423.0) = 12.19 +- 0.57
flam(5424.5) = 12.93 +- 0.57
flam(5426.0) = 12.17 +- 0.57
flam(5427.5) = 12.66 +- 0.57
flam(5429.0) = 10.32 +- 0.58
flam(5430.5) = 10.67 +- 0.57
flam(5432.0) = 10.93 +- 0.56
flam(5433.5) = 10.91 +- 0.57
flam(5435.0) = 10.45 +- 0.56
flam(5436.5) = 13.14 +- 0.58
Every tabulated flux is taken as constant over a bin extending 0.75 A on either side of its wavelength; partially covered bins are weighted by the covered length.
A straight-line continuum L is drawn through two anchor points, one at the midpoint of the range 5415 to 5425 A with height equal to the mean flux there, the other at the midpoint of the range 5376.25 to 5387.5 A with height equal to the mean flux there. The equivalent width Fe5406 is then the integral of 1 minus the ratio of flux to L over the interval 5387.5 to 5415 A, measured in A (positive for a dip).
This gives 2.9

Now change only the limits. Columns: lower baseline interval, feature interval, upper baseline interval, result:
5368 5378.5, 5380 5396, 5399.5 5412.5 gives -1.86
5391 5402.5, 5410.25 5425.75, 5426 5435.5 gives -1.63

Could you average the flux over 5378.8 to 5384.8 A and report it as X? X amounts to 12.4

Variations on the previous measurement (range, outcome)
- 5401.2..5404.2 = 11.8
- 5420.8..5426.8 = 12.4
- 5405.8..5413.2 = 10.3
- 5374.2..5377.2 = 12.4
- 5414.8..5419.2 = 13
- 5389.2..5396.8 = 11.7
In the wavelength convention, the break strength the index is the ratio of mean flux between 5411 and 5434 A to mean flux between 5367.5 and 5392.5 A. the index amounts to 1.0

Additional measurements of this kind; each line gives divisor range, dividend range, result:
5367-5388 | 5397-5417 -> 0.94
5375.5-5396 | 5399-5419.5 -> 0.93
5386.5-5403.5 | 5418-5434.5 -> 1.01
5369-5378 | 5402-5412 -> 0.95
